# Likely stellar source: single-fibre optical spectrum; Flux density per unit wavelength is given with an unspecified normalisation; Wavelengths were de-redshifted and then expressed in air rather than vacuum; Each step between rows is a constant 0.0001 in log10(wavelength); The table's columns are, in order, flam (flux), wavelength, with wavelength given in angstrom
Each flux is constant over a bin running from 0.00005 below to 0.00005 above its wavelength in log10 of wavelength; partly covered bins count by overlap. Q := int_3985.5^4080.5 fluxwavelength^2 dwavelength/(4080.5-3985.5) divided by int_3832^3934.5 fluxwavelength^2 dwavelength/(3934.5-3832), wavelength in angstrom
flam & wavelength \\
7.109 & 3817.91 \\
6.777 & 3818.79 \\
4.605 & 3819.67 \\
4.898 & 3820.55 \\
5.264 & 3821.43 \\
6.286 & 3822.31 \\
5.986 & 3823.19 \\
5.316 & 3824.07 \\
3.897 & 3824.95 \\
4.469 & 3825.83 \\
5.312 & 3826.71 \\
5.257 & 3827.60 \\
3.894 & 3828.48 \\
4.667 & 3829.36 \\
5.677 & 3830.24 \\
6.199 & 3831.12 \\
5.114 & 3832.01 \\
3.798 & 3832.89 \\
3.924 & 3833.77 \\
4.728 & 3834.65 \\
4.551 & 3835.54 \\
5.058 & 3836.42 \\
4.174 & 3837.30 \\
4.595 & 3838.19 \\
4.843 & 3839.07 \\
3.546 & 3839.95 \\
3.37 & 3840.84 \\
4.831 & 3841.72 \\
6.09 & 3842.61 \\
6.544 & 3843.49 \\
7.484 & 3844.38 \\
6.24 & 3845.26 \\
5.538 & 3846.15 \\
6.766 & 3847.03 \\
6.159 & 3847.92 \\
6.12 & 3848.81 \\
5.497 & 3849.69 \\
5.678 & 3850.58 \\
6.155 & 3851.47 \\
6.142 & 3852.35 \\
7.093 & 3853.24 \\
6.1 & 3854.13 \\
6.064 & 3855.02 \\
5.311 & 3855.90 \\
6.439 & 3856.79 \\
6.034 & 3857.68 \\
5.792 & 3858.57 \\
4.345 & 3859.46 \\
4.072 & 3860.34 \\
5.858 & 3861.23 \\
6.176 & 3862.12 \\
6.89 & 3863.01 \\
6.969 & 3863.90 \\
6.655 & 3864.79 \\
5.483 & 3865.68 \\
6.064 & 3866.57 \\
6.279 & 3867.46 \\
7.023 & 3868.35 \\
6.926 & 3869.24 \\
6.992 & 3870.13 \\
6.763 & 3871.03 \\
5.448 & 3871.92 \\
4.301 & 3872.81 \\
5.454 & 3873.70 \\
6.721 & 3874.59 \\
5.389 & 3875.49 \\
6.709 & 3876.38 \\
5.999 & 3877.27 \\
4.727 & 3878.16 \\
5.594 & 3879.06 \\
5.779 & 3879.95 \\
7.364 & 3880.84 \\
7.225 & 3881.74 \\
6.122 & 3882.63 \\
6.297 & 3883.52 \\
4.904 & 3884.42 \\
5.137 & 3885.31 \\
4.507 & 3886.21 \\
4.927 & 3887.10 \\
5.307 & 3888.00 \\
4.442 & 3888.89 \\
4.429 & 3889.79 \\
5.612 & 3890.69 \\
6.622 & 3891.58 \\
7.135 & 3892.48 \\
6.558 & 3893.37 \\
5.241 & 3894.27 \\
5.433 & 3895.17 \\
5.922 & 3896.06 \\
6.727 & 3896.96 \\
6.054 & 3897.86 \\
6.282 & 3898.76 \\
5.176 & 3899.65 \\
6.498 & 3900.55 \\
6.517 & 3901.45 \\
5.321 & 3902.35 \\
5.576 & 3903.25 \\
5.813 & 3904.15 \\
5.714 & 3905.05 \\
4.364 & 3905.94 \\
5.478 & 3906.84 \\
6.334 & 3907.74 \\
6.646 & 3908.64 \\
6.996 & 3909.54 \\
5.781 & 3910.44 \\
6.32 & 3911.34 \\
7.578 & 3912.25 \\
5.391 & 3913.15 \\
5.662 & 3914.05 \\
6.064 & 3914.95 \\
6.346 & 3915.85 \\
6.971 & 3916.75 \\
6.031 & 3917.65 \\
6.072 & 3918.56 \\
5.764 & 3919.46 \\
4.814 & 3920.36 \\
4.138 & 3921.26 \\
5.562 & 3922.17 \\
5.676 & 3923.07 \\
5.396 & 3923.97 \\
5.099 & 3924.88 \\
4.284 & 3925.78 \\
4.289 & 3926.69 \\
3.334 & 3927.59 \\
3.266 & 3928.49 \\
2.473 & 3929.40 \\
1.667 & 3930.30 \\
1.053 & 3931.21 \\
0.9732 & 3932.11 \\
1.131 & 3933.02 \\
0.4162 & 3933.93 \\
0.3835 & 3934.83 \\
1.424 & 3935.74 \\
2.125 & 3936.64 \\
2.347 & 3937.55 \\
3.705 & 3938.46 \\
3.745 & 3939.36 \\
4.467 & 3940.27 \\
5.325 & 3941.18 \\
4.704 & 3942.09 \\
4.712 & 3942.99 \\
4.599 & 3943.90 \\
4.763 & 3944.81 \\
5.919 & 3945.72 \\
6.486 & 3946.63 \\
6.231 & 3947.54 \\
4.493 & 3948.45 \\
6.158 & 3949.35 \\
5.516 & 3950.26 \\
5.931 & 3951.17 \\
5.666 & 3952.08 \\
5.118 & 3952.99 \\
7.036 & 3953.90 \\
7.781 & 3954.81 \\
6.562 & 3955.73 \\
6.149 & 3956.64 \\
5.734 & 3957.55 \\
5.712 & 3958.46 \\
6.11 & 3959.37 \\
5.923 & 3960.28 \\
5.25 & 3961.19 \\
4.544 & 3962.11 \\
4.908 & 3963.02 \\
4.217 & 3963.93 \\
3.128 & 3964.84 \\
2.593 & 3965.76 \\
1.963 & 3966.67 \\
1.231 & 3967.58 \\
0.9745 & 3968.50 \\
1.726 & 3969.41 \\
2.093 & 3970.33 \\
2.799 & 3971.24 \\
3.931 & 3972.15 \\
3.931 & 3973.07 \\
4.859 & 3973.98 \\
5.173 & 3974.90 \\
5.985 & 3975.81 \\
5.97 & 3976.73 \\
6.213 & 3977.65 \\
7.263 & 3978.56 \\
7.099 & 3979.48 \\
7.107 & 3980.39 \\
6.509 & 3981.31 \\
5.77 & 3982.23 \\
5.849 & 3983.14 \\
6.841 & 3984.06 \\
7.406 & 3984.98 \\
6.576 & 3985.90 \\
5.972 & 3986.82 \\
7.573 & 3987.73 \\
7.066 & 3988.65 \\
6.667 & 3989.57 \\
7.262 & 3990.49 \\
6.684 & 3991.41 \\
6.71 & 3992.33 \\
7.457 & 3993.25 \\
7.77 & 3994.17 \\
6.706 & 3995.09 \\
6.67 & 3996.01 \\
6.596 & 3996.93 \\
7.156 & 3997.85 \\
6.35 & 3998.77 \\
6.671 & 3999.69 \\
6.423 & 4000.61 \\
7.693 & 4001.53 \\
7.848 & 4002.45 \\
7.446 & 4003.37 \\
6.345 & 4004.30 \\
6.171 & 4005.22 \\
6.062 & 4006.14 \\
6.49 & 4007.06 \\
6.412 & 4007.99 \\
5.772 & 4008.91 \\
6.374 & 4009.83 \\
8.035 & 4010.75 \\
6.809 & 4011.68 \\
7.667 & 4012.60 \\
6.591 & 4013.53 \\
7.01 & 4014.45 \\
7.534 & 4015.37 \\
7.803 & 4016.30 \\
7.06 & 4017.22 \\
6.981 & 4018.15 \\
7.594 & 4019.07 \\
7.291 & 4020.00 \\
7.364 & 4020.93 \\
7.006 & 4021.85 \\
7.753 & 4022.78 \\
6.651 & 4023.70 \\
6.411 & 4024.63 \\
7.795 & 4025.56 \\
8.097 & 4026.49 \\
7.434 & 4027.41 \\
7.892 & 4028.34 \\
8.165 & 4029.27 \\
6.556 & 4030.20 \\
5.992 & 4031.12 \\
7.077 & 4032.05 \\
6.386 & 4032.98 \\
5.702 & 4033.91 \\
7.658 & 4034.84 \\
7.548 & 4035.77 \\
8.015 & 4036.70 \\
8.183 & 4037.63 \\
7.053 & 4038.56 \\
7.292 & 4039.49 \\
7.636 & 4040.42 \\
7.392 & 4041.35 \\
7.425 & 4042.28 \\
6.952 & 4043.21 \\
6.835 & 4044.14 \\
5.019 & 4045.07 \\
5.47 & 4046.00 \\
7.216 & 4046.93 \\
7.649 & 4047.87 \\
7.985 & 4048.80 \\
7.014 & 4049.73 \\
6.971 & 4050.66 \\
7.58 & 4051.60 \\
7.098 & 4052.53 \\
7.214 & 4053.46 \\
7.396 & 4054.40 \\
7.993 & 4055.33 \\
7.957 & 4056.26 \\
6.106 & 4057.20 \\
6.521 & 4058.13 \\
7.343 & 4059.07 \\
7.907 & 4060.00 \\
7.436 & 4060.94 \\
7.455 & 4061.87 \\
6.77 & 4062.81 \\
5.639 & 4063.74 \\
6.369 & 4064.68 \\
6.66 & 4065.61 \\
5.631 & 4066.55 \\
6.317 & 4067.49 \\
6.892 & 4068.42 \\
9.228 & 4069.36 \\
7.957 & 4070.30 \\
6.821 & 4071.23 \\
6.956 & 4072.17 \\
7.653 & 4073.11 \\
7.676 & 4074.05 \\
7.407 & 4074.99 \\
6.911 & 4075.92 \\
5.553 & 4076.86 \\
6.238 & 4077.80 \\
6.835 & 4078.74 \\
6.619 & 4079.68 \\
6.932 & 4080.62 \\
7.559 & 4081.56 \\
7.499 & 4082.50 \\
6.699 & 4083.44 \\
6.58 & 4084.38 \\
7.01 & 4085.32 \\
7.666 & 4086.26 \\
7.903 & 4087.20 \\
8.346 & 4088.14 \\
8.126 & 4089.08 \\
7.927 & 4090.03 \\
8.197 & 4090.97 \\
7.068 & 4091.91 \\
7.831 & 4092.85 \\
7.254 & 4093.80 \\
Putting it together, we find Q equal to 1.4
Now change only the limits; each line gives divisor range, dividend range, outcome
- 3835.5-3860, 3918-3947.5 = 0.71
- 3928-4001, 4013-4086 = 1.49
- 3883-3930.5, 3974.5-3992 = 1.25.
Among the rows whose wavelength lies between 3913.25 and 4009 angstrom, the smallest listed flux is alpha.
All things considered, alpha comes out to 0.3835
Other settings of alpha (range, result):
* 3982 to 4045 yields 5.702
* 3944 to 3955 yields 4.493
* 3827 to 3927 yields 3.37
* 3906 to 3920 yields 5.391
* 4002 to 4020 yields 5.772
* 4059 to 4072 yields 5.631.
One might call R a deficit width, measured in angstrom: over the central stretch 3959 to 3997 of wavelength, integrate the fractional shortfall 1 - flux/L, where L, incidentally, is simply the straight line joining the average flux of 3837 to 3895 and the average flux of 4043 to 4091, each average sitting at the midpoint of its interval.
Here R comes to 6.7 angstrom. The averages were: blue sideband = 5.8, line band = 5.4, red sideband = 7.1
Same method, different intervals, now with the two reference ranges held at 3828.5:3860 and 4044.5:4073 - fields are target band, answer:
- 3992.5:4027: -1.9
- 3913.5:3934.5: 6.4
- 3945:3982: 7.4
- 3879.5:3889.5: 0.2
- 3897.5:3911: -0.1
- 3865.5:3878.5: -0.9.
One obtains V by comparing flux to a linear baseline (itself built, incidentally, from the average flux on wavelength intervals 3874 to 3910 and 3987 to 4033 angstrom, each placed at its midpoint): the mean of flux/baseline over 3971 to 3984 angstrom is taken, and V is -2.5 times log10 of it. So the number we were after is 0.178 mag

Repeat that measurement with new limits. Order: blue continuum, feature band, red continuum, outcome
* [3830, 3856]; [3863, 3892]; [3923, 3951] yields -0.22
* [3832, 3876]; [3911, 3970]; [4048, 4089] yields 0.37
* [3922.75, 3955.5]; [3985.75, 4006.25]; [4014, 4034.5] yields -0.12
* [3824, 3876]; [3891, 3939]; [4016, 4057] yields 0.25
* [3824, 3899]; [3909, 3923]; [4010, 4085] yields 0.02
